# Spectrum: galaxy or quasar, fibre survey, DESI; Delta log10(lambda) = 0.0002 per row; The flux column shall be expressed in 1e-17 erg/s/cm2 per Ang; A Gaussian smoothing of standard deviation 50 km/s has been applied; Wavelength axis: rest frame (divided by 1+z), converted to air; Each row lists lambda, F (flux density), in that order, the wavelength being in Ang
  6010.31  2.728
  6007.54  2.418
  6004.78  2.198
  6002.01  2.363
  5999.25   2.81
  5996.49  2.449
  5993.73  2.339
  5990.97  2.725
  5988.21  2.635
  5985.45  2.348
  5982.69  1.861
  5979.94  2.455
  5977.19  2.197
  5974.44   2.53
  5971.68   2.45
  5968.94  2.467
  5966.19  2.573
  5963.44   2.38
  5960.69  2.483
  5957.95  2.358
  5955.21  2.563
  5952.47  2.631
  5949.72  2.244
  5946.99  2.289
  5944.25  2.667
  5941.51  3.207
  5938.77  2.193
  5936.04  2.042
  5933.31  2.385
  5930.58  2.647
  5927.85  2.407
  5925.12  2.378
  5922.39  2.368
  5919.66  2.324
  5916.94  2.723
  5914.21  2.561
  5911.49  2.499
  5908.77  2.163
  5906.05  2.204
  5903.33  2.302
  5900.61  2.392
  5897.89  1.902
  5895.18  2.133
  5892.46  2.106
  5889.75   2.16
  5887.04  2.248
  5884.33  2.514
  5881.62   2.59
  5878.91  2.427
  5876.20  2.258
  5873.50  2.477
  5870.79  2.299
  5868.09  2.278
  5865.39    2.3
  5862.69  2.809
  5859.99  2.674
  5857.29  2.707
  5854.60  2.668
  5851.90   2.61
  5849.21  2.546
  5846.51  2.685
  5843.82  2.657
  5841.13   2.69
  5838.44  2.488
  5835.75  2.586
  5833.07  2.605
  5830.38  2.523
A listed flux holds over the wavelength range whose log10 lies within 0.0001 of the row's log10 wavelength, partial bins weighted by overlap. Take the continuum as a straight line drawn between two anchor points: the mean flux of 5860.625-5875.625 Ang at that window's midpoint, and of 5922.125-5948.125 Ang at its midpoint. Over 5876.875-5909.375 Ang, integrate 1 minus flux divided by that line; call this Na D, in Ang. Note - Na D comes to 2.4 Ang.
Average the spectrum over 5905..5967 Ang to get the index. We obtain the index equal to 2.45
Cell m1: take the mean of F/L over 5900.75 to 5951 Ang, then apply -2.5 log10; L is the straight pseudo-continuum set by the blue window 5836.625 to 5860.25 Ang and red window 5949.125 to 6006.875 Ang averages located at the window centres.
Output 0.04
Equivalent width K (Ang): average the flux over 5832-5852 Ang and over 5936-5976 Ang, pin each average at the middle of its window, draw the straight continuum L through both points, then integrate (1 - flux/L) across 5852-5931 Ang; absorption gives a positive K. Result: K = 4.88 Ang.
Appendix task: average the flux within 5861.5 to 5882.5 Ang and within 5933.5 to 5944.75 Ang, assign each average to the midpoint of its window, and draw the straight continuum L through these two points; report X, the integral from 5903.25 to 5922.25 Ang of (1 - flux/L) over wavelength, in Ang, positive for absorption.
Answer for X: 0.5 Ang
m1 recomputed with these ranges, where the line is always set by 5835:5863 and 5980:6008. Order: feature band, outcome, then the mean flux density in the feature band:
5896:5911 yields 0.16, 2.21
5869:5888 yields 0.08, 2.4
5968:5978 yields 0.01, 2.42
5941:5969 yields -0.02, 2.51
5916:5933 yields 0.03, 2.46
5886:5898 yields 0.21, 2.13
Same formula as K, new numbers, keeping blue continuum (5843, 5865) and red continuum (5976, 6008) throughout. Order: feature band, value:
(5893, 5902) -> 1.5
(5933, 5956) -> 0.2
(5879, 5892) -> 1.2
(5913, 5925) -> 0.3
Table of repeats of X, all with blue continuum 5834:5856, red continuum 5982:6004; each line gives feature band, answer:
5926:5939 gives 0.9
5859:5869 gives 0.3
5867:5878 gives 1.1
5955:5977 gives 0.2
